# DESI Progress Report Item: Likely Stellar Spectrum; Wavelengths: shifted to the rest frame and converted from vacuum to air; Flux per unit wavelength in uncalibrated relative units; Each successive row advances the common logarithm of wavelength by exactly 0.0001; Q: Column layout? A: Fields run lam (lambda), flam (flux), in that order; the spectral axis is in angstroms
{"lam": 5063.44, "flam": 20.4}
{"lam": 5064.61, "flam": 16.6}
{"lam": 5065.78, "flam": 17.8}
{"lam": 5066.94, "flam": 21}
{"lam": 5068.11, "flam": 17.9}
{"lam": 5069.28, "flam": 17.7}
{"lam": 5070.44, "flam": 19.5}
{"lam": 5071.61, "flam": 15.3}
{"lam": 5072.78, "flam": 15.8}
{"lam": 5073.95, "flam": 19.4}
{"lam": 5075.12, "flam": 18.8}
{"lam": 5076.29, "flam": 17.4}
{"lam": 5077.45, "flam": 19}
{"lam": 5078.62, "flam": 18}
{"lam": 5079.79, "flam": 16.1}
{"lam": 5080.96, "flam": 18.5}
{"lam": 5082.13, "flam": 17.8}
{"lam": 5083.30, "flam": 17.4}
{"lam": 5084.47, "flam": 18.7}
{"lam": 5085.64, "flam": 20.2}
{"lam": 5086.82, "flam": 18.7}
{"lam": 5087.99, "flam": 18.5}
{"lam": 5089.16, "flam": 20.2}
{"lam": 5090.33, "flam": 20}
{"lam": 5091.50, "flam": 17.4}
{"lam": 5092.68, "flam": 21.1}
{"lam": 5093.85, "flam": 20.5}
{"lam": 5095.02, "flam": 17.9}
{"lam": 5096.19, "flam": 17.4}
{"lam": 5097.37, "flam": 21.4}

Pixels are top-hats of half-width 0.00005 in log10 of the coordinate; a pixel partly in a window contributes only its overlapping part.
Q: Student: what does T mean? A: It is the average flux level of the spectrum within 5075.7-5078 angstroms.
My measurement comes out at 18.3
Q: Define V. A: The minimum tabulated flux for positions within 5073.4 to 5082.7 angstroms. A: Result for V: 16.1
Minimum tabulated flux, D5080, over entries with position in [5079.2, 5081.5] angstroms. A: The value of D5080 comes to 16.1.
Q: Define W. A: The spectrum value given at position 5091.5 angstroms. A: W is 17.4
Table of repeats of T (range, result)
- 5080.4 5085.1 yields 18.1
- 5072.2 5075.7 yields 18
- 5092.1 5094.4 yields 20.8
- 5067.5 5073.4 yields 17.3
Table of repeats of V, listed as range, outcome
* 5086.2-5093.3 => 17.4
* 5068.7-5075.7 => 15.3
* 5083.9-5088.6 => 18.5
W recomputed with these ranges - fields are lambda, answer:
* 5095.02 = 17.9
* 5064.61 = 16.6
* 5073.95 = 19.4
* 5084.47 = 18.7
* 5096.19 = 17.4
